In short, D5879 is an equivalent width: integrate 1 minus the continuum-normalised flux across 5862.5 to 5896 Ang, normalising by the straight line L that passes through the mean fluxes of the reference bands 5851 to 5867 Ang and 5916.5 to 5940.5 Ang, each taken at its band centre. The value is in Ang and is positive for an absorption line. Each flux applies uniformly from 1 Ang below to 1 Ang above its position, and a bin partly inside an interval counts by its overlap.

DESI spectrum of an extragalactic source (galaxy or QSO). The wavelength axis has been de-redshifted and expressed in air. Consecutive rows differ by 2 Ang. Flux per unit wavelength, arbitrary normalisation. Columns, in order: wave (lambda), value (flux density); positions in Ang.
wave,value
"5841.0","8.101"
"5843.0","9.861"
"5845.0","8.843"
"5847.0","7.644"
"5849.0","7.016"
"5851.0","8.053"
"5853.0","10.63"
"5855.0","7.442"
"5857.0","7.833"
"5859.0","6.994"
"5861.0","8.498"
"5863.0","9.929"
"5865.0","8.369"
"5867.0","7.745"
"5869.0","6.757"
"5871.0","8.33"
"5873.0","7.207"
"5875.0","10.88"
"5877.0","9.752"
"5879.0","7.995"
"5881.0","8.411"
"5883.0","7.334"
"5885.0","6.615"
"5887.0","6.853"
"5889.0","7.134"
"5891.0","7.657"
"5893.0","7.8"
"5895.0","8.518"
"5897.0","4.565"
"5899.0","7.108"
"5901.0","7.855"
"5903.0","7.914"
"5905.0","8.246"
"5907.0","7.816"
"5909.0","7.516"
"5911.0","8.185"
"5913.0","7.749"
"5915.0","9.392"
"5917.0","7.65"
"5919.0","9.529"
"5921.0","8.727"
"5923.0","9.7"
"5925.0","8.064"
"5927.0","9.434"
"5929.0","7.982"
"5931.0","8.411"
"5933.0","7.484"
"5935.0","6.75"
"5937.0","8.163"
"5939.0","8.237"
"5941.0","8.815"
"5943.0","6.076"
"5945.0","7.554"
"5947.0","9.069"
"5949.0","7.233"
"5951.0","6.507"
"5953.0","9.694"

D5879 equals 1.5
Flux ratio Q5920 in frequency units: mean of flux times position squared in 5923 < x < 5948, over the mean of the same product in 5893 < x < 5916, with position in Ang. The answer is 1.06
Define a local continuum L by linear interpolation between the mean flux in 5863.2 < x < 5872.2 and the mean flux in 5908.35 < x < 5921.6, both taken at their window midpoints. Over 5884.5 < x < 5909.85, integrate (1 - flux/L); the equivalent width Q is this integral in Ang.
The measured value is 2.70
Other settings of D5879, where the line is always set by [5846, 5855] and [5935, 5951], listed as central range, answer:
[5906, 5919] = -0.5 Ang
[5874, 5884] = -1.0 Ang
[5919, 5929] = -1.4 Ang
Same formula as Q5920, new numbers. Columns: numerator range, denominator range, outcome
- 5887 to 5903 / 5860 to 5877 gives 0.86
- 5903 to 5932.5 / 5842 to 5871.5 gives 1.04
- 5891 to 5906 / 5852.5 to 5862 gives 0.93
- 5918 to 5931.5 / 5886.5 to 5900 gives 1.26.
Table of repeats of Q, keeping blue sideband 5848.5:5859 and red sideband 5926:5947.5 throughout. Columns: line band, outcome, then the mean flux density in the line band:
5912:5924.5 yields -1.18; 8.76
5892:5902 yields 1.10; 7.17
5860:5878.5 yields -1.11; 8.59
